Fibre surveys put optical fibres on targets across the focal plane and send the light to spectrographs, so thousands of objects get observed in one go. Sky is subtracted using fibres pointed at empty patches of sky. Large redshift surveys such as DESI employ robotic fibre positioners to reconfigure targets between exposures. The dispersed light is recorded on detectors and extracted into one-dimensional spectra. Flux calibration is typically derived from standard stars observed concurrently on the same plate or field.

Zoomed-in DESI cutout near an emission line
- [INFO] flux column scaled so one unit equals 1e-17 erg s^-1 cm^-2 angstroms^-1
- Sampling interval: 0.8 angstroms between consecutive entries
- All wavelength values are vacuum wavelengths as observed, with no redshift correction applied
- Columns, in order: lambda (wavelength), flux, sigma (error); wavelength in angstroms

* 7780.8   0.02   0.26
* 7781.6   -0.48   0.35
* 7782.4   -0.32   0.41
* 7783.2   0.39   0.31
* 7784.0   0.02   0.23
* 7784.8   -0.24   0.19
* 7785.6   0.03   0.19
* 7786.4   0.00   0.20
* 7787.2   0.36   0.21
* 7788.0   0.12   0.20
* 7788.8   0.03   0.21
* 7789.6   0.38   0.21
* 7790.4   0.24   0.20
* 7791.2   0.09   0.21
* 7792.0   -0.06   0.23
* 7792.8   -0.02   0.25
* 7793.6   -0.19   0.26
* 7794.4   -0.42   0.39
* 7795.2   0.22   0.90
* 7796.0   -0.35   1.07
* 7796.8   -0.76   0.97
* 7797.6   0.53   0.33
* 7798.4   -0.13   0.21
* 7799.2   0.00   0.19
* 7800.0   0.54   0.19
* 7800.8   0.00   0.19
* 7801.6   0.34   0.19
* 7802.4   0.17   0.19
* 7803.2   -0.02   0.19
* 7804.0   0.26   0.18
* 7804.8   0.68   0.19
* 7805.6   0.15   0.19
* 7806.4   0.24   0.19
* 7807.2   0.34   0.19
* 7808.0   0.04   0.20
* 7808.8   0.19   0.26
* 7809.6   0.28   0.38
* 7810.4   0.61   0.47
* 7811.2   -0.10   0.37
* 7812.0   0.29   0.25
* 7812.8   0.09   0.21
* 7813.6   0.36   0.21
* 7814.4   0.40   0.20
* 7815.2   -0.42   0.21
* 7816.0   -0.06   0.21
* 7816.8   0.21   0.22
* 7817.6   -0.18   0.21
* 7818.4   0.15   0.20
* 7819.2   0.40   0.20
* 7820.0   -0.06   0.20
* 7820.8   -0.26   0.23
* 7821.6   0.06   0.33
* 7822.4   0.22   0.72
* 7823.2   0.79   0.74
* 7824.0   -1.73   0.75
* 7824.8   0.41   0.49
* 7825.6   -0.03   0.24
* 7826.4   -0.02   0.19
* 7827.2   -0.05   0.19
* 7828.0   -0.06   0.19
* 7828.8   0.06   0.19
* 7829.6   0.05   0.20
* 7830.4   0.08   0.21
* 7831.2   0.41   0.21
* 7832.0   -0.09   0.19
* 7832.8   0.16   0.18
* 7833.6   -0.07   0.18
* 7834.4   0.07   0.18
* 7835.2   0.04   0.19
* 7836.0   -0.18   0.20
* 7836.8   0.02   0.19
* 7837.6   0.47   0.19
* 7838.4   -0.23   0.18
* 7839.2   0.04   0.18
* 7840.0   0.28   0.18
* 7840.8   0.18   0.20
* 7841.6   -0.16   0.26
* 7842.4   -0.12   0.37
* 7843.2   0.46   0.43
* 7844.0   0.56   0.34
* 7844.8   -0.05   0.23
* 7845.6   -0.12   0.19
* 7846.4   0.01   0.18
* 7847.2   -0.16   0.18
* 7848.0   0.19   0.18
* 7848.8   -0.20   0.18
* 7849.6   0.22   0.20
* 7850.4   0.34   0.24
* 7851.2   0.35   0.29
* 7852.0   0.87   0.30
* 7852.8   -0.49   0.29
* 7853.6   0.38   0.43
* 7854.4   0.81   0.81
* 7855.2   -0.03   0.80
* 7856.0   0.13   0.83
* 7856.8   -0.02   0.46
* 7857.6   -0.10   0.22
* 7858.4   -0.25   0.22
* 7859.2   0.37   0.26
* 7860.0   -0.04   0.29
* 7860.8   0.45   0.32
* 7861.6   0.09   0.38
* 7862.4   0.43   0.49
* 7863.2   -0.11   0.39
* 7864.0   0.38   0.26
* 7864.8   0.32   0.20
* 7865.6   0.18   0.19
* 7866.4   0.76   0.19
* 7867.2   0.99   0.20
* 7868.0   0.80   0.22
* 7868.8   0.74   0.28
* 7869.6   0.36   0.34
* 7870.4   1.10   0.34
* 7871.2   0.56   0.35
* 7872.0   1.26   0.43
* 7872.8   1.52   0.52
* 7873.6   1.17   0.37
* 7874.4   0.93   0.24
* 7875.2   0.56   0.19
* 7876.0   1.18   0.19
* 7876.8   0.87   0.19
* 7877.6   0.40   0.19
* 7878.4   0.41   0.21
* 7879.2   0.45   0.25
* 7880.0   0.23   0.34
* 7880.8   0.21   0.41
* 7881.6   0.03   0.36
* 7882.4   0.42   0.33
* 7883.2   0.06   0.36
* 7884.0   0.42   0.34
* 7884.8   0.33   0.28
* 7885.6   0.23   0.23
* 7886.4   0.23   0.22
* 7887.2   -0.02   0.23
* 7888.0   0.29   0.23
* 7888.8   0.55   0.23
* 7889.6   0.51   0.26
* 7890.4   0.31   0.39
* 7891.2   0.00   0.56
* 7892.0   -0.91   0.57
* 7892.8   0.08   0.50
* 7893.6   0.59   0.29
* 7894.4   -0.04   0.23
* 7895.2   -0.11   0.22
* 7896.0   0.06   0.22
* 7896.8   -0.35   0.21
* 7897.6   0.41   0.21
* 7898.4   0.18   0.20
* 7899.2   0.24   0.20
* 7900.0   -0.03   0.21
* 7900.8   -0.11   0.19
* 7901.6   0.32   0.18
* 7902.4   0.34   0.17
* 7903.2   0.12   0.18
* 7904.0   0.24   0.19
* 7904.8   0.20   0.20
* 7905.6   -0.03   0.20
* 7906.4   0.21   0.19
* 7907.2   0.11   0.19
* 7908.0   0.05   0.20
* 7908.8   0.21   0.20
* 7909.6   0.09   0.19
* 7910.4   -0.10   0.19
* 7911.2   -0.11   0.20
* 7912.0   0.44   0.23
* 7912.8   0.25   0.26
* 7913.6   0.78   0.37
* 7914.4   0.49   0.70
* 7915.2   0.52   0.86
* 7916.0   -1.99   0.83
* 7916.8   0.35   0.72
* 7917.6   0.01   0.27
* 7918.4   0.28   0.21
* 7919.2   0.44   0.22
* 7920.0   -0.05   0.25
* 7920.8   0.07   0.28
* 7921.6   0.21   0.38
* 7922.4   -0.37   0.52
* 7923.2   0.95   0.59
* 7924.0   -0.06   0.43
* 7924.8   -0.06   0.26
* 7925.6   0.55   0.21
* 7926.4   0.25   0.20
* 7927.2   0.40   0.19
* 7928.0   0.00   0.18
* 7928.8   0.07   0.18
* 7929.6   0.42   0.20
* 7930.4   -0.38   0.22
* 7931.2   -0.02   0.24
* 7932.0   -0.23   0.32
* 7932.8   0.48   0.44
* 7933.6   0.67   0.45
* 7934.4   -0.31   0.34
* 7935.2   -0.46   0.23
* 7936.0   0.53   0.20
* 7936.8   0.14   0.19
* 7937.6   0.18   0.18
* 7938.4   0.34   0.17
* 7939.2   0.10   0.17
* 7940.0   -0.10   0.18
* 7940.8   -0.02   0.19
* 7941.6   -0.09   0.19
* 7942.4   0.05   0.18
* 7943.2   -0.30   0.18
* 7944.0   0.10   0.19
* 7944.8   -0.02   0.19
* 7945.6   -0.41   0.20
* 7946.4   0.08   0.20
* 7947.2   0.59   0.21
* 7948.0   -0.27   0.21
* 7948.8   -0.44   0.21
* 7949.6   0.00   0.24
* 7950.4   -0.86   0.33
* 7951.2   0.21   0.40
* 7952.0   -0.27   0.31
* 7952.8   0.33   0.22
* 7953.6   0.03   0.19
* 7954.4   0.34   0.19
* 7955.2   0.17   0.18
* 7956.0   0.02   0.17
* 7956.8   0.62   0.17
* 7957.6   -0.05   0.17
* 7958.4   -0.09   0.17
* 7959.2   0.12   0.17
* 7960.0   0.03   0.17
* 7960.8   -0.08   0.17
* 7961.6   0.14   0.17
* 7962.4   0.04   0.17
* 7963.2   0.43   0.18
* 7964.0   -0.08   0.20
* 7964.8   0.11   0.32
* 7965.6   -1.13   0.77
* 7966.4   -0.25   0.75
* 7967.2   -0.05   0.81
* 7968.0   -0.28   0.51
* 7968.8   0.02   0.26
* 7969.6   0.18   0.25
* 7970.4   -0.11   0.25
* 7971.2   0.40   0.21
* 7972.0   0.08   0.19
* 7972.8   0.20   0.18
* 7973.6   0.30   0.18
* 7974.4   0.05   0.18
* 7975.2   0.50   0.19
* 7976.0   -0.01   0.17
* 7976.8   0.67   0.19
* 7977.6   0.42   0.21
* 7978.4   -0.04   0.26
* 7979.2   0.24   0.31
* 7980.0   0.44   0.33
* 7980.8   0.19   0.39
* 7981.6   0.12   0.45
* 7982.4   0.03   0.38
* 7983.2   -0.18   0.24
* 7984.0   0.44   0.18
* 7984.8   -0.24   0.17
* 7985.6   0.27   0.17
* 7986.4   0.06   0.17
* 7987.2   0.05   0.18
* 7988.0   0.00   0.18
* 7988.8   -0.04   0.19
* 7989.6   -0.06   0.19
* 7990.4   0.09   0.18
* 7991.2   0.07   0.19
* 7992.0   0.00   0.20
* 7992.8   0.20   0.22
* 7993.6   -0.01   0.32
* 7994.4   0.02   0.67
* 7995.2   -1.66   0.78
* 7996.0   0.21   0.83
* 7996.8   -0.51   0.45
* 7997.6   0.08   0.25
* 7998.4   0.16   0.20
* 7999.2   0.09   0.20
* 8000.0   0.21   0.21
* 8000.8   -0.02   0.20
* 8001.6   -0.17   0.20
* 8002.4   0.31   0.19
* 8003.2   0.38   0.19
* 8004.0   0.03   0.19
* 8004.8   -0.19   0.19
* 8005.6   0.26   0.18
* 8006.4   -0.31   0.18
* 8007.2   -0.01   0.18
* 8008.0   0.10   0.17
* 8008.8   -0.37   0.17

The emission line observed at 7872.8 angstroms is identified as [O II] 3727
